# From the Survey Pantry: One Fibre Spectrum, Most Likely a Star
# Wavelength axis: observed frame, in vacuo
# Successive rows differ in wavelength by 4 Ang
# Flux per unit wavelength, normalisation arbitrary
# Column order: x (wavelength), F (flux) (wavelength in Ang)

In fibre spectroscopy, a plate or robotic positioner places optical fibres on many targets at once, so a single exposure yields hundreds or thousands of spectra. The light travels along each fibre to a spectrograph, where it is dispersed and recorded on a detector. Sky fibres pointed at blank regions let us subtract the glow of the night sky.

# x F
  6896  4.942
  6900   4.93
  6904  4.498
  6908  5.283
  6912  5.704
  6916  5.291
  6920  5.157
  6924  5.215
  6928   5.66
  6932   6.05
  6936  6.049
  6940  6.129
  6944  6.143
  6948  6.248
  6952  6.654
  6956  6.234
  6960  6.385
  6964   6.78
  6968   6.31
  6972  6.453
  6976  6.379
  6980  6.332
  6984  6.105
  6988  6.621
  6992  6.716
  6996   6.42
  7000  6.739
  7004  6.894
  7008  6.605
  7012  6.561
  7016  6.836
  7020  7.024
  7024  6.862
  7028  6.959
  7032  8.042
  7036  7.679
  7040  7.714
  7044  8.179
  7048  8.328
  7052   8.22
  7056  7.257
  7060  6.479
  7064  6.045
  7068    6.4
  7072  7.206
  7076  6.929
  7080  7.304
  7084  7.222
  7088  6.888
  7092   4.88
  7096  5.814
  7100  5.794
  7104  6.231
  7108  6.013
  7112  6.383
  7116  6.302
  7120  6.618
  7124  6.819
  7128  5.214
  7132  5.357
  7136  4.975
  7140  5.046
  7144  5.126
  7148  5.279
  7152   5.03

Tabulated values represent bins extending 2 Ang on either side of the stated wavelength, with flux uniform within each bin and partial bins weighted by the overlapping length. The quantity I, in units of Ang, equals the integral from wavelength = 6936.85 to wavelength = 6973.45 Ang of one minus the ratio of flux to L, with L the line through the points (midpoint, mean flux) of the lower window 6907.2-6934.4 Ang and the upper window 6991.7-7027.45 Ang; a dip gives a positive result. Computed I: -2.3 Ang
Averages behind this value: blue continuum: 5.5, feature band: 6.36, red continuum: 6.75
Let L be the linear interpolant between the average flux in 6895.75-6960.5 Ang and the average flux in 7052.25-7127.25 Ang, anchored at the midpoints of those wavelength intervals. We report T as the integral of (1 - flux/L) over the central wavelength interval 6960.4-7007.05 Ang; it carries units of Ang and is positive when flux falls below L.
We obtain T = -4.3 Ang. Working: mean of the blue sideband 5.68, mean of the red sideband 6.5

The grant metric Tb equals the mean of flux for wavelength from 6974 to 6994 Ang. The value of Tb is 6.43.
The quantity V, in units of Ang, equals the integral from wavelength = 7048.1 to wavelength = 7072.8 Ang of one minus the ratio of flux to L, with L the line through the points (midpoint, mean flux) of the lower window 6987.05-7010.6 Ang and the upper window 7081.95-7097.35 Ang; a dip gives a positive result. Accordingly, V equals -2.57 Ang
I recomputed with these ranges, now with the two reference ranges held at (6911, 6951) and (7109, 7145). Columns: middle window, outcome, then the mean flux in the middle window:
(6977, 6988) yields -0.99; 6.31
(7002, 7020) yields -3.02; 6.76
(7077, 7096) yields -2.39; 6.51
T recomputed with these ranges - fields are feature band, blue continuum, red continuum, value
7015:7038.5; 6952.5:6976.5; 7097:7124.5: -3.3 Ang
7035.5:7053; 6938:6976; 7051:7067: -3.2 Ang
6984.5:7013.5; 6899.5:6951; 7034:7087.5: -0.5 Ang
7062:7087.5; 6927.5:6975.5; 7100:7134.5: -3.0 Ang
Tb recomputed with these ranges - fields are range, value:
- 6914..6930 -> 5.33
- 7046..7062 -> 7.57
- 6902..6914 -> 5.16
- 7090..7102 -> 5.5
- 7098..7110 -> 6.01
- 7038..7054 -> 8.11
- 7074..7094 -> 6.64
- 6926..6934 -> 5.86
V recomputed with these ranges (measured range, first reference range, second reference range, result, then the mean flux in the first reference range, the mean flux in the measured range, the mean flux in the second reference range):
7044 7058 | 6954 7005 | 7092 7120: -3.90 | 6.48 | 7.97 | 6.04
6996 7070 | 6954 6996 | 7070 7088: -3.41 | 6.43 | 7.14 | 7.13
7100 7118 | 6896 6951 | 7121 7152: -2.47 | 5.56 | 6.18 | 5.42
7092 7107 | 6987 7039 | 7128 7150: -0.24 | 6.94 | 5.81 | 5.16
